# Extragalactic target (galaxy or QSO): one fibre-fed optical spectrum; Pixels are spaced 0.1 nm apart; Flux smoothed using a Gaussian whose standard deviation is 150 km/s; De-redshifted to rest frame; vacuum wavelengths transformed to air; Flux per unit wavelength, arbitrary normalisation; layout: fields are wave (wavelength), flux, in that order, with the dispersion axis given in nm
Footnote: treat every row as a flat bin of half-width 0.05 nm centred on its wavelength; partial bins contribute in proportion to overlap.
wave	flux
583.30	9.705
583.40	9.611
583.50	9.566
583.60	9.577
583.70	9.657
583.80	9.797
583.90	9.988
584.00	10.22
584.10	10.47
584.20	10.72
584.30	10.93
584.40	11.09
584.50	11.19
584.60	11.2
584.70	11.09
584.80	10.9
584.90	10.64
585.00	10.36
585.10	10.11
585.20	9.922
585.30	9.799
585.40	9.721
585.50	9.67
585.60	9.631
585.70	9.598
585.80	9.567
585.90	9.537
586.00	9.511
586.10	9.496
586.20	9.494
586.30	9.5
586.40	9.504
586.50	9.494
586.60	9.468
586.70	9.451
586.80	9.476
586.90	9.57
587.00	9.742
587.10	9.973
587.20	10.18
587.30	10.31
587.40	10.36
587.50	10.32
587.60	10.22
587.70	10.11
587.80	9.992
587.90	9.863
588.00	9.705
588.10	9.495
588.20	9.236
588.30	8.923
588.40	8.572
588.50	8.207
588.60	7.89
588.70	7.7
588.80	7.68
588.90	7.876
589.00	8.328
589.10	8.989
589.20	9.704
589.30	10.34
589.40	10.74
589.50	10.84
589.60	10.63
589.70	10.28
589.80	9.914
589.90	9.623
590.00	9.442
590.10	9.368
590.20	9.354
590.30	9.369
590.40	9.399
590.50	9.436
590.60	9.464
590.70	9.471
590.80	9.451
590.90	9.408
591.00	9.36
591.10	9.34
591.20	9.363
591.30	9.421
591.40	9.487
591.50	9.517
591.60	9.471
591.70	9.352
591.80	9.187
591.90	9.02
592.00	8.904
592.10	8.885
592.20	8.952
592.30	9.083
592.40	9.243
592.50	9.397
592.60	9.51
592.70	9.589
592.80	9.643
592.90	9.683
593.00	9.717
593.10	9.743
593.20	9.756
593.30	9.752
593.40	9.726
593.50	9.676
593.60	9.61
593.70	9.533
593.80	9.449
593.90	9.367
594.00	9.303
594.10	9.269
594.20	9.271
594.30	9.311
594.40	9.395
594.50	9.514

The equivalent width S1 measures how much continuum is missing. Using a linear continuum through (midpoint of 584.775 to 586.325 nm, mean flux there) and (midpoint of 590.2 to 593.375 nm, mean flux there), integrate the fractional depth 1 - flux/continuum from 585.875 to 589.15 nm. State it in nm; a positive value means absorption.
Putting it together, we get 0.122 nm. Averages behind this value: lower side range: 9.83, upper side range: 9.4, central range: 9.34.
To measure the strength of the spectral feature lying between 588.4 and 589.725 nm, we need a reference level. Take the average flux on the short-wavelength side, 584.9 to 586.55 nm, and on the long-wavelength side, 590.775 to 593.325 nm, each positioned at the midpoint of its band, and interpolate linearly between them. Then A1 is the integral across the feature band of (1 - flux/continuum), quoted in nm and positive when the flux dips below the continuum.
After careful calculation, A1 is 0.057 nm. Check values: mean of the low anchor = 9.71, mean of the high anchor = 9.39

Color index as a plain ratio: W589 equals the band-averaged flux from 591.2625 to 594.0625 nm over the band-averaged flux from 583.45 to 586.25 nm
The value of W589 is 0.93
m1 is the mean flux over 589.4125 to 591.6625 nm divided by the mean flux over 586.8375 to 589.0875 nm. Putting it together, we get 1.04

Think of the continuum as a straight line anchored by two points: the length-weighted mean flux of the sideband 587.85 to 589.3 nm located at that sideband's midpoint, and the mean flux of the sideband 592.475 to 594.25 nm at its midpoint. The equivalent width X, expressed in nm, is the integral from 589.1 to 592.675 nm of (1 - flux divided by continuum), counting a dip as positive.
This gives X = -0.148 nm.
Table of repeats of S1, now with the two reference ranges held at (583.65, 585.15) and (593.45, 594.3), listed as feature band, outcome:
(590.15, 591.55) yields 0.05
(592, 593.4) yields 0.02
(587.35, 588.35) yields 0.03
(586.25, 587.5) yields 0.06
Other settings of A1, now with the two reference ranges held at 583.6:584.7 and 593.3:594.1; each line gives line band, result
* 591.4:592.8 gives 0.06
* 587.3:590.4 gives 0.18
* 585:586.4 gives 0.09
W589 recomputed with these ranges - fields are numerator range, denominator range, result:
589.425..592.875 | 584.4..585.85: 0.92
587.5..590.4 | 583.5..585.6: 0.91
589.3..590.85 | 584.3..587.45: 0.98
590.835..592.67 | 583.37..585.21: 0.89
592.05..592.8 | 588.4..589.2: 1.13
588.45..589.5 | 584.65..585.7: 0.87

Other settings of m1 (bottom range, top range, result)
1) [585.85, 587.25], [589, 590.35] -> 1.02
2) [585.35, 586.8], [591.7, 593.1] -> 0.98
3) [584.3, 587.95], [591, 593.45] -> 0.94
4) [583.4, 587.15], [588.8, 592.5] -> 0.94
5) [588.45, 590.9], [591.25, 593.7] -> 1.01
